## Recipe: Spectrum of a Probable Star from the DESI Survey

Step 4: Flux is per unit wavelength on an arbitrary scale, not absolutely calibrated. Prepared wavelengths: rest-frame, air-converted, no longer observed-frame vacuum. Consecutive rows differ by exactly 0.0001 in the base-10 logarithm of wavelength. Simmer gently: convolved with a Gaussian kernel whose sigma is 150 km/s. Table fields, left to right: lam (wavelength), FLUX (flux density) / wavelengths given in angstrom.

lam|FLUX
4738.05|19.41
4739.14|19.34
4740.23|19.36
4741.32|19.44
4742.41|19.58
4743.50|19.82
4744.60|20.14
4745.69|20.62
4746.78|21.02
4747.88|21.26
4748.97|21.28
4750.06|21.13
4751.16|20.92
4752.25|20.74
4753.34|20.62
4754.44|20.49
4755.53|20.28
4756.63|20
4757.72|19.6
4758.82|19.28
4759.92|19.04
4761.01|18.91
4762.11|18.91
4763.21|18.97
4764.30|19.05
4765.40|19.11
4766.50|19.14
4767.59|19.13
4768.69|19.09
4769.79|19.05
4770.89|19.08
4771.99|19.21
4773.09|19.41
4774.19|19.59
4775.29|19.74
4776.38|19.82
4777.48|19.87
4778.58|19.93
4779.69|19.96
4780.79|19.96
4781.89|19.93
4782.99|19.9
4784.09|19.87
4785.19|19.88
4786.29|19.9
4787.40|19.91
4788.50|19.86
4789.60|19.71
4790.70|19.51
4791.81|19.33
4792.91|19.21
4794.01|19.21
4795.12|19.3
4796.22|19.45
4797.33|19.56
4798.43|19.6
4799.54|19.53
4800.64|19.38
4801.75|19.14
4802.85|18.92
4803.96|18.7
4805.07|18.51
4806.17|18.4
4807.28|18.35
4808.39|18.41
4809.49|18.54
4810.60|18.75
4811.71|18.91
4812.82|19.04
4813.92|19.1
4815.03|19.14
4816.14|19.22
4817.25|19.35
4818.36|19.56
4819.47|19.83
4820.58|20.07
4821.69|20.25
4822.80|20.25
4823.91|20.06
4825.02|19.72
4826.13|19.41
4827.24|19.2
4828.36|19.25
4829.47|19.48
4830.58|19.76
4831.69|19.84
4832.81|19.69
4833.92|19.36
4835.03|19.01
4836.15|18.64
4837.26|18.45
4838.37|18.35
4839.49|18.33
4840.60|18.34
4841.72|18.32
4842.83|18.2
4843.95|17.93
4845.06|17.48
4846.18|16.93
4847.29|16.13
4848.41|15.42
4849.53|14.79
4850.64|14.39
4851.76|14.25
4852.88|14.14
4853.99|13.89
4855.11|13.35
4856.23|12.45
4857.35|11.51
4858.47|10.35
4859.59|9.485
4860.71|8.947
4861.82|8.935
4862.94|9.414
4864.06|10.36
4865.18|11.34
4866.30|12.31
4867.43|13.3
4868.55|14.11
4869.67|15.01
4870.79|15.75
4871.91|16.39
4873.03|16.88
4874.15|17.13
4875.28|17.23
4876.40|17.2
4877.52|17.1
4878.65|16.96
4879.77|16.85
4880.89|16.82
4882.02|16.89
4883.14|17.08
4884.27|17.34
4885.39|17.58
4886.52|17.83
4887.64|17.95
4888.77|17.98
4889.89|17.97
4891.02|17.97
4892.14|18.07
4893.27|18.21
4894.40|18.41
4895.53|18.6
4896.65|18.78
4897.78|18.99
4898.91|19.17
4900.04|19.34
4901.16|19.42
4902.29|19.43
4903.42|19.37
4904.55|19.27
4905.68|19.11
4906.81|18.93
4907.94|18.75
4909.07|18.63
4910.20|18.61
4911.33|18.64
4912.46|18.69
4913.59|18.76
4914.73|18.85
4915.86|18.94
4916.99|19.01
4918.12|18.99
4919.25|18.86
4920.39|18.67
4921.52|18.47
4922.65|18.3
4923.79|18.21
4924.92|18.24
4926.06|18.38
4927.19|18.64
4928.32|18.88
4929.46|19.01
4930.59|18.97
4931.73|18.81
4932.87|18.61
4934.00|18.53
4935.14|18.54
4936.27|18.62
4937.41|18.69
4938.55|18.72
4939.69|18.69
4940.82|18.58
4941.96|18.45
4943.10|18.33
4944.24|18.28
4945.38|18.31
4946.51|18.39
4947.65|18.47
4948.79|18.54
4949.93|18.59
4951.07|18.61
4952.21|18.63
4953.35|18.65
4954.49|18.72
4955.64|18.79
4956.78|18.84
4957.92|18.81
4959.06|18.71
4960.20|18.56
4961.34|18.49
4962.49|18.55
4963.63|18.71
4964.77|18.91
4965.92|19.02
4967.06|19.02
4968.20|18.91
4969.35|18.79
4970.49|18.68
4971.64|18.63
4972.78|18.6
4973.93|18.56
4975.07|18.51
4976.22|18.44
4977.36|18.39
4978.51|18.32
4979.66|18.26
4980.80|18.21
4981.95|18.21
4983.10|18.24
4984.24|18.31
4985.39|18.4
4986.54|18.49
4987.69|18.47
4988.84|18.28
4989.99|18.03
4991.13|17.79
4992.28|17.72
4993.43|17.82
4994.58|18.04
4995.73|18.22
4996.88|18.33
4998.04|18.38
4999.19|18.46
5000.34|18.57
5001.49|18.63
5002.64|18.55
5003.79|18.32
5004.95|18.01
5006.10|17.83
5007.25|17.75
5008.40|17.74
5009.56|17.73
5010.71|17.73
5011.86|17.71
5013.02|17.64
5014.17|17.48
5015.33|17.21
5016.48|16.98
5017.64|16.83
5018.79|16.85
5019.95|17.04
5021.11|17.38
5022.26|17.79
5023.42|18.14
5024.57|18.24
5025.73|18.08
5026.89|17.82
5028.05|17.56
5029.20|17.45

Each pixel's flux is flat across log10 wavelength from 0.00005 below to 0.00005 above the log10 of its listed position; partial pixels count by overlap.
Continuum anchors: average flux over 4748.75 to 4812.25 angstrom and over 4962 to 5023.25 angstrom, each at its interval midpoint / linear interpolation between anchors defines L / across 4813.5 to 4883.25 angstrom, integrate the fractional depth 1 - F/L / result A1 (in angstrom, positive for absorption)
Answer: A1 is 9.5 angstrom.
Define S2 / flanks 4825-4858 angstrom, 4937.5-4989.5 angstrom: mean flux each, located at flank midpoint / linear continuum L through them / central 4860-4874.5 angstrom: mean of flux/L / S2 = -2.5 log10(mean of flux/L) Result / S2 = 0.32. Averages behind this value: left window 17.1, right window 18.6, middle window 13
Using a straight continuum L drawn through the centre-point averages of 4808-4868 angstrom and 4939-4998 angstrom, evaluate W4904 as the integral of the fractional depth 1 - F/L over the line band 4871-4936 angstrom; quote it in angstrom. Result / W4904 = -2.6 angstrom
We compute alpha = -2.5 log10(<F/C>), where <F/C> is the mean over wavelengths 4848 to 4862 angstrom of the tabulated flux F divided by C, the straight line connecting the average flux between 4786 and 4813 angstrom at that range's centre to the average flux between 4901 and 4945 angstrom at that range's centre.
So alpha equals 0.45 mag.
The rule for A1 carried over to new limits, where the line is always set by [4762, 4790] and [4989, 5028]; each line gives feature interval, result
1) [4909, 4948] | -0.41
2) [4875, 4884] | 0.85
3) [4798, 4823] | 0.18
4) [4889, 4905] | -0.09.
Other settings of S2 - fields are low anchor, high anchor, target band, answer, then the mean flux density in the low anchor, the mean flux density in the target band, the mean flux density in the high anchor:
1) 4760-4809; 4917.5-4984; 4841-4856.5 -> 0.22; 19.3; 15.6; 18.6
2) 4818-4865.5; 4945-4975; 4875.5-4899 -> -0.03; 16.4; 17.8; 18.7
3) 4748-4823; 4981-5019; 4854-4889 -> 0.28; 19.5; 14.5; 18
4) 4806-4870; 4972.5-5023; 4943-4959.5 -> -0.06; 16.7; 18.6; 18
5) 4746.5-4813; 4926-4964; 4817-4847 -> 0.01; 19.5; 19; 18.6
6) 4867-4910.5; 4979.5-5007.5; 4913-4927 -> -0.05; 17.7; 18.6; 18.2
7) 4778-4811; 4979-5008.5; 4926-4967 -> -0.01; 19.4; 18.6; 18.2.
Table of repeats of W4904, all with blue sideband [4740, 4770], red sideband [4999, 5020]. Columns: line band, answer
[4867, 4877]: 1.6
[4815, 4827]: -0.3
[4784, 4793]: -0.1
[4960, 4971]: -0.4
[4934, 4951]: -0.2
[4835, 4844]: 0.4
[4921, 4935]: -0.1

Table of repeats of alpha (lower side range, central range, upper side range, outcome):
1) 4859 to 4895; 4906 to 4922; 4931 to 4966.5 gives -0.102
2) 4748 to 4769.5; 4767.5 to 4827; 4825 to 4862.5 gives -0.074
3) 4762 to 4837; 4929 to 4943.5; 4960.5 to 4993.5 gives 0.000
